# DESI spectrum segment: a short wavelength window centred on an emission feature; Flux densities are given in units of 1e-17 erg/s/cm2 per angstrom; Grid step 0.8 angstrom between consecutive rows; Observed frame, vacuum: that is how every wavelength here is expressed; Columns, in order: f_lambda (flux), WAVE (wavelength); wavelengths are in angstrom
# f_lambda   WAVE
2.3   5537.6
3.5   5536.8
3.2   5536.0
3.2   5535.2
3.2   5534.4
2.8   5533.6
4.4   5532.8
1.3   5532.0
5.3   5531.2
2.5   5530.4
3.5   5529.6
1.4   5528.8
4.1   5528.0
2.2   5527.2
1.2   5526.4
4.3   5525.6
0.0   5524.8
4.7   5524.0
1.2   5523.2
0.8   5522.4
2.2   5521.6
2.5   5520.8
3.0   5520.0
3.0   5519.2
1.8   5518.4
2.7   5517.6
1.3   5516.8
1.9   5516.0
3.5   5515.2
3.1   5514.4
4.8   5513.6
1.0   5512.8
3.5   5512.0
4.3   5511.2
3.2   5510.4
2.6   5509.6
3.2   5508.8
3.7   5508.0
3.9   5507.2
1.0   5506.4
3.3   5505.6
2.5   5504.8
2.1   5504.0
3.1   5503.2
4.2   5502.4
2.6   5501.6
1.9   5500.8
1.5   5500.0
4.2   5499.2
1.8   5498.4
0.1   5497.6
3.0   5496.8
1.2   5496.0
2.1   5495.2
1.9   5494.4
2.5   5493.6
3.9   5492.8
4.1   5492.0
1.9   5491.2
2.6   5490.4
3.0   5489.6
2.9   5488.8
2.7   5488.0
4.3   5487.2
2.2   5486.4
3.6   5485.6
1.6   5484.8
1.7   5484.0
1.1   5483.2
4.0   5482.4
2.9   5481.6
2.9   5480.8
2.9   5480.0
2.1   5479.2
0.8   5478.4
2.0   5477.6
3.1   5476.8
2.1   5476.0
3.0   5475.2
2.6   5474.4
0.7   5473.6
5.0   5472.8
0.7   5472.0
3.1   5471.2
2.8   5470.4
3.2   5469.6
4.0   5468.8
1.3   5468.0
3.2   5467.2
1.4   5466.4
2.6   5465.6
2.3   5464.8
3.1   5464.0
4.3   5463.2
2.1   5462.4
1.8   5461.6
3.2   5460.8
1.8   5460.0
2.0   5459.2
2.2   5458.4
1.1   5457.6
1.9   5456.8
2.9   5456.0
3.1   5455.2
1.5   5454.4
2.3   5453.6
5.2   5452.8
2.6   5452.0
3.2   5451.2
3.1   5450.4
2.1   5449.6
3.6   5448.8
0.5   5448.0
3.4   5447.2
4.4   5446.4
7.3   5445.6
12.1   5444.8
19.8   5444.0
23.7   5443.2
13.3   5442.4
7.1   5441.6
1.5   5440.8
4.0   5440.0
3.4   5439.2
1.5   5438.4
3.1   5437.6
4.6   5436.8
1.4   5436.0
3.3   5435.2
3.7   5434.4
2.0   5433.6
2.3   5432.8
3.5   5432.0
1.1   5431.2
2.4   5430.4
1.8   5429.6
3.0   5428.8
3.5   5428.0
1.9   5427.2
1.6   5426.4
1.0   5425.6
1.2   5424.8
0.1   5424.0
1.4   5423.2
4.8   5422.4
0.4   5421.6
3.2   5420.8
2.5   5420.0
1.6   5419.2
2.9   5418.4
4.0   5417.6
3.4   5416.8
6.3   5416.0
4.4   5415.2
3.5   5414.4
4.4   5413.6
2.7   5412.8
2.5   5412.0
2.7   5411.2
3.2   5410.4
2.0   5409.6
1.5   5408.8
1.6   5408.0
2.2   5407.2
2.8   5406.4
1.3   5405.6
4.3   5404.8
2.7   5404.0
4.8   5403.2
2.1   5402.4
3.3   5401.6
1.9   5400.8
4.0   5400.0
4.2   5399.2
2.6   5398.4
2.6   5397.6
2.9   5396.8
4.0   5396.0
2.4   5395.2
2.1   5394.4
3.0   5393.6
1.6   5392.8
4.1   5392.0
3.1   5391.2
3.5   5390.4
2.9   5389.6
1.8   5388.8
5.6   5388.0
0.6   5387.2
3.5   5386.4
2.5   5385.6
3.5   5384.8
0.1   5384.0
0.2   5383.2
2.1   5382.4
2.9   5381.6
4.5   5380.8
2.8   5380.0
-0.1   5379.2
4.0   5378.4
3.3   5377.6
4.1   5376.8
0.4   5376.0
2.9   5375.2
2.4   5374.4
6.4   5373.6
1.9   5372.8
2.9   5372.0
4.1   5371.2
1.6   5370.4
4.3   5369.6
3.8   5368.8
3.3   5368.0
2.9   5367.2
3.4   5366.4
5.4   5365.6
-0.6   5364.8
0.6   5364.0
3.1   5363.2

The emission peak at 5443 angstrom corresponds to H-beta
